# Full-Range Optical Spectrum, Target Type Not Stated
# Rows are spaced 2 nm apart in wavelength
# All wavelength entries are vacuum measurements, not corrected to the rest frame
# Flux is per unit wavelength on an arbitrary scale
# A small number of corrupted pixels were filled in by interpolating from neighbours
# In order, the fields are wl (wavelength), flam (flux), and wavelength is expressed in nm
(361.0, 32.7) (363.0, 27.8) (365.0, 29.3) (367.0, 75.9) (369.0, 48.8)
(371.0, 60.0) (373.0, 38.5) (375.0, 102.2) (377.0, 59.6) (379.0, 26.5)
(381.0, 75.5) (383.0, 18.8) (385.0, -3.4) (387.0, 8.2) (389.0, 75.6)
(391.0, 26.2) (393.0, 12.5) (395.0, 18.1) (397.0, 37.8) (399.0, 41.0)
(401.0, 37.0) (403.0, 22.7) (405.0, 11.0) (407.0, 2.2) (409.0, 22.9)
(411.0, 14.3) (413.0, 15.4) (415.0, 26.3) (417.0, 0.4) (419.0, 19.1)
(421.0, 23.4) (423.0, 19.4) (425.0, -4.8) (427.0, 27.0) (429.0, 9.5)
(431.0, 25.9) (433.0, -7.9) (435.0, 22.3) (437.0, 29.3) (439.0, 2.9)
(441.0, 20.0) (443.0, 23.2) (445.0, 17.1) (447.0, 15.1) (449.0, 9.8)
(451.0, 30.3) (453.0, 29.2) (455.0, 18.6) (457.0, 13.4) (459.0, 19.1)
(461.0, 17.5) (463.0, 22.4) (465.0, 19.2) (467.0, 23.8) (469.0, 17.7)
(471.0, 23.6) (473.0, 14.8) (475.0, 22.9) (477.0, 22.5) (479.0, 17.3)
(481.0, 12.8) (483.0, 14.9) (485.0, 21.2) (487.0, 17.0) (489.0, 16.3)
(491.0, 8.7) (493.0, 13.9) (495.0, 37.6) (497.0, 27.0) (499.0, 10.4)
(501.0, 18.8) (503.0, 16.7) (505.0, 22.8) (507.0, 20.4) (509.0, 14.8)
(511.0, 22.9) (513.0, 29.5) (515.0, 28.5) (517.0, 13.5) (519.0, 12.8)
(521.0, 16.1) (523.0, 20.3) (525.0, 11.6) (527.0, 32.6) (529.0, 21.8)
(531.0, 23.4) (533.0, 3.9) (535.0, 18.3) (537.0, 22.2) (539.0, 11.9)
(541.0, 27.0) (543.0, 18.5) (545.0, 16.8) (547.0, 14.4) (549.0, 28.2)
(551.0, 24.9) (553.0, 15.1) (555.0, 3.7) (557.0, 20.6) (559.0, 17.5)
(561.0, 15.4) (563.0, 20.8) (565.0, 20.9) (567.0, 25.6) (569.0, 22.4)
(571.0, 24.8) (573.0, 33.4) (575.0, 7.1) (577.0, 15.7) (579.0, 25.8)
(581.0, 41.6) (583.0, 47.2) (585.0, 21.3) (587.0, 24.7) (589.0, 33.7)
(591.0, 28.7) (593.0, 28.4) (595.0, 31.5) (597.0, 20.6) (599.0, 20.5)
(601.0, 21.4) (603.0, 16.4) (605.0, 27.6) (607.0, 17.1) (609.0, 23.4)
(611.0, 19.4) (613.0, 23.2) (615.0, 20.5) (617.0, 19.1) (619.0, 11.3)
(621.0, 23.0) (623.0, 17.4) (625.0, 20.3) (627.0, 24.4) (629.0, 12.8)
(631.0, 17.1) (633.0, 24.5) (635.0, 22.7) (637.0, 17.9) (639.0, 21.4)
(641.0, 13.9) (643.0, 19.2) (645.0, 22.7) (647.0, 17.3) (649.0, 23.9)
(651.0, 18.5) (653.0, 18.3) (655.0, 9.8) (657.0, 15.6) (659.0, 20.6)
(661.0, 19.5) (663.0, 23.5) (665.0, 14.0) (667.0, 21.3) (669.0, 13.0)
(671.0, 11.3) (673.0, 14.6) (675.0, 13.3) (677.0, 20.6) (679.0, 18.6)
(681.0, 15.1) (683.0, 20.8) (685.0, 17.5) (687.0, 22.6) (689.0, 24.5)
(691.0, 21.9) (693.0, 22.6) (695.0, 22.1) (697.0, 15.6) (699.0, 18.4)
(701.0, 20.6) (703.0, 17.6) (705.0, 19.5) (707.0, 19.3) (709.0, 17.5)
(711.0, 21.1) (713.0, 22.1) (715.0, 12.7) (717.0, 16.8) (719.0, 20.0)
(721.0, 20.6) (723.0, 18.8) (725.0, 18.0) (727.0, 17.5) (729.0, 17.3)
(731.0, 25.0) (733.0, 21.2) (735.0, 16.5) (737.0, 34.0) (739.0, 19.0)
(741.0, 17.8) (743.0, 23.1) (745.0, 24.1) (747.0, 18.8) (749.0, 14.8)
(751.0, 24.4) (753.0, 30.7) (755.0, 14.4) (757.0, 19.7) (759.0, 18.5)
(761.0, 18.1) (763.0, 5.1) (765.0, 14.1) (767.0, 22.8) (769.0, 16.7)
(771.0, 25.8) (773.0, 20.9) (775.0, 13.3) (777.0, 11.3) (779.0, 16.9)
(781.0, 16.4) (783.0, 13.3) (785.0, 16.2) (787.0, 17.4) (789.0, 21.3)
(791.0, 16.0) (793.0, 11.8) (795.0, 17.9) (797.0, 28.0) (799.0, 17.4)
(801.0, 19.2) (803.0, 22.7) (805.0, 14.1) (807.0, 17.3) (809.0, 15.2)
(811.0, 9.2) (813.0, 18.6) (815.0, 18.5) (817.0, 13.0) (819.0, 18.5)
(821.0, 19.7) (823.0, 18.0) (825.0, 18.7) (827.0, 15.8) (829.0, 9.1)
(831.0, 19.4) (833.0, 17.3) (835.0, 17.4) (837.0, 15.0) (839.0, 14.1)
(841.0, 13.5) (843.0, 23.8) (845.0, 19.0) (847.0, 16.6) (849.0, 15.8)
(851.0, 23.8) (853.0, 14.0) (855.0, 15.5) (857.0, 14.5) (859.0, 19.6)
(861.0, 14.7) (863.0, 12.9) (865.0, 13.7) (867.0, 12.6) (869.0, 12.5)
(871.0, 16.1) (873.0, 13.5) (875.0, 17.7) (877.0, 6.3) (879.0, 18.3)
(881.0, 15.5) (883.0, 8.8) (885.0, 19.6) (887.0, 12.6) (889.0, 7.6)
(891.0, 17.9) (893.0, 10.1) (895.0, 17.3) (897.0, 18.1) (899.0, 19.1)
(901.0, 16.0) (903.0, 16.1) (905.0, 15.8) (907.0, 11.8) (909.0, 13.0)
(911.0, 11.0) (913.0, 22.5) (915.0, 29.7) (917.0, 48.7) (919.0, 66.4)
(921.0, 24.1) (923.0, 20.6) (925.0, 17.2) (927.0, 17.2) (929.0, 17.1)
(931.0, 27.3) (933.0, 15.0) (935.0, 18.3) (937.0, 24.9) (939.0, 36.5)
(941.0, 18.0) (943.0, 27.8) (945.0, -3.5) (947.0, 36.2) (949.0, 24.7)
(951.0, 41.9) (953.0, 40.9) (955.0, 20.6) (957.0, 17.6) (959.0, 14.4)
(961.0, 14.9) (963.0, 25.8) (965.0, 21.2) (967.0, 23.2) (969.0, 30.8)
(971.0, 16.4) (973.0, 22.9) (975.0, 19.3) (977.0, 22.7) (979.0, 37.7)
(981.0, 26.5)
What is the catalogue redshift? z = 1.46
